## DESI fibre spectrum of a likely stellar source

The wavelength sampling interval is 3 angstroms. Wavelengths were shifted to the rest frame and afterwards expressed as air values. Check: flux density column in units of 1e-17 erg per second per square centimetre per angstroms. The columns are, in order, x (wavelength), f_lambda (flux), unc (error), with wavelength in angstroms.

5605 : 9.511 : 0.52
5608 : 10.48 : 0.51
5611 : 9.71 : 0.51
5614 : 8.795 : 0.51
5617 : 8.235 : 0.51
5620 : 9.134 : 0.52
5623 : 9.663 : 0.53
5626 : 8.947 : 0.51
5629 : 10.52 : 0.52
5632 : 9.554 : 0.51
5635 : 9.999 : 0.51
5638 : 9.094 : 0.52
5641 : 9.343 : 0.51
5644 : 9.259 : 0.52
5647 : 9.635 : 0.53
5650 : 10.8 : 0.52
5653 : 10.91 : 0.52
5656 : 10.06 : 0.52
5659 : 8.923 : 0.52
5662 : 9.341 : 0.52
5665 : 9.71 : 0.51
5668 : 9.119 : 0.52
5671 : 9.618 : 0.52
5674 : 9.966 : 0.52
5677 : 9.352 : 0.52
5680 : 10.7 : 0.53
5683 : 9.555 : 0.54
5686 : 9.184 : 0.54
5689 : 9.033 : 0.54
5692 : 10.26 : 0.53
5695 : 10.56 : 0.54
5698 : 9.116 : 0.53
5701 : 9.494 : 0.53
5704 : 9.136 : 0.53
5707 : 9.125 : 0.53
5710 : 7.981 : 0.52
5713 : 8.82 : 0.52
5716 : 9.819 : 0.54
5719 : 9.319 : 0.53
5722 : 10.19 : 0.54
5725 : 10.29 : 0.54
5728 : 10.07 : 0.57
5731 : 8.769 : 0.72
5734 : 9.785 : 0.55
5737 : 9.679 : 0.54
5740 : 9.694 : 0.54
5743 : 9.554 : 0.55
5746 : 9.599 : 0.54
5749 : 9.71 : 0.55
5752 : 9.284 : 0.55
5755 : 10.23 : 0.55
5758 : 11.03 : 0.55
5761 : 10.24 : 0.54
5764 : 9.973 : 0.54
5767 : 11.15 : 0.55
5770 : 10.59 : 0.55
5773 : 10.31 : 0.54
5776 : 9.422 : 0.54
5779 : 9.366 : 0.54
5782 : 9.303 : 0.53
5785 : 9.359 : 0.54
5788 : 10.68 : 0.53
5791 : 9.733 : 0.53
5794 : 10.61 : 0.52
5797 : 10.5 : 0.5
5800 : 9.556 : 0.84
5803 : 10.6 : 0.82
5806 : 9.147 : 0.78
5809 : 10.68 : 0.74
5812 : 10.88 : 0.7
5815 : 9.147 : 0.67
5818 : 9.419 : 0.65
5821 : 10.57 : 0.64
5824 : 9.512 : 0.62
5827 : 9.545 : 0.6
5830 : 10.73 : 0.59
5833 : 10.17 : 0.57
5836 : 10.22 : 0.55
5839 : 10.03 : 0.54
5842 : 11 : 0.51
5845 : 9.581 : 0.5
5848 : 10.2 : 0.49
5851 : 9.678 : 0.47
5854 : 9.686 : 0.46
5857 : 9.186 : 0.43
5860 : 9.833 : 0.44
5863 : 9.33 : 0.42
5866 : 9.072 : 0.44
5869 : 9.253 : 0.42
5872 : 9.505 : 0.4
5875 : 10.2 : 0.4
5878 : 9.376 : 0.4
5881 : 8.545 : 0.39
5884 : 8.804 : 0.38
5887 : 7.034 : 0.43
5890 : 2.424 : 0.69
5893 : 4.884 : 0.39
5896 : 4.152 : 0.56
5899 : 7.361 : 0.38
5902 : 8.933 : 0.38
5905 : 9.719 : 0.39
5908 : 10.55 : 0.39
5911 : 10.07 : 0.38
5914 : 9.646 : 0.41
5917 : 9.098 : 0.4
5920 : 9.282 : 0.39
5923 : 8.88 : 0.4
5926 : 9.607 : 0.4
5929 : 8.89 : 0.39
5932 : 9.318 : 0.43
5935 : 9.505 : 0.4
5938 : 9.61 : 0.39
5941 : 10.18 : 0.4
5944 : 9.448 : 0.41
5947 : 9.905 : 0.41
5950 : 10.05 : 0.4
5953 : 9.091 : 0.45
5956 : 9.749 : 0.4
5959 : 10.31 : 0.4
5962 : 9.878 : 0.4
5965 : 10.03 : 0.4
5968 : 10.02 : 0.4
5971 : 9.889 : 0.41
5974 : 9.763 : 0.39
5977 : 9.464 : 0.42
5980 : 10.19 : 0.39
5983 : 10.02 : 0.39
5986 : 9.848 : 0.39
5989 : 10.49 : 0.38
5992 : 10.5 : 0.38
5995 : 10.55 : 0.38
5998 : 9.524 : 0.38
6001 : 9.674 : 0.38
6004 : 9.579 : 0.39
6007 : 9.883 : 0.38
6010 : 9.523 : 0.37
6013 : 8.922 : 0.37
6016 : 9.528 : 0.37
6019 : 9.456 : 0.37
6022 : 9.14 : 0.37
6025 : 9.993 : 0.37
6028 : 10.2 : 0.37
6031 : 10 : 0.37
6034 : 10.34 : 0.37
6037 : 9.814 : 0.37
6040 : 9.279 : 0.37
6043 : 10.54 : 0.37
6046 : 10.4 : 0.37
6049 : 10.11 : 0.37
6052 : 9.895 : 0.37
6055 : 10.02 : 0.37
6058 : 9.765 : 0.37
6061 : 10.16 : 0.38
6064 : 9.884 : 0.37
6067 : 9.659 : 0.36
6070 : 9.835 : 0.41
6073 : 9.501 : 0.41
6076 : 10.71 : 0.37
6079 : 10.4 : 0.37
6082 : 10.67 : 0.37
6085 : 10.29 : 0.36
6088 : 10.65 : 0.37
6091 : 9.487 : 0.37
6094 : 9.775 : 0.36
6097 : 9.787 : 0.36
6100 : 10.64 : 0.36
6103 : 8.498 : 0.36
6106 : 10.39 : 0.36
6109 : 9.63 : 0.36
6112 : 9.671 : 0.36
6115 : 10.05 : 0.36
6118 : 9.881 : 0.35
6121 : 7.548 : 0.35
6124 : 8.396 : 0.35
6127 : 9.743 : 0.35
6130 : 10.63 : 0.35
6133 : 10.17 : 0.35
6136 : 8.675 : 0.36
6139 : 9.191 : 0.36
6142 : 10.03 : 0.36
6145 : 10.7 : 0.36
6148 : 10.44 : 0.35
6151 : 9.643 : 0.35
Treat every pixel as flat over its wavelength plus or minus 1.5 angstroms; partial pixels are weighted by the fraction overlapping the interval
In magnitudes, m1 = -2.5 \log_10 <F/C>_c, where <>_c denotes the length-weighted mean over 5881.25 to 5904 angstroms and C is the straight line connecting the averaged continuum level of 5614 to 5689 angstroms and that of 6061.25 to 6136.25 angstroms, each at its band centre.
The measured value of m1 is 0.447 mag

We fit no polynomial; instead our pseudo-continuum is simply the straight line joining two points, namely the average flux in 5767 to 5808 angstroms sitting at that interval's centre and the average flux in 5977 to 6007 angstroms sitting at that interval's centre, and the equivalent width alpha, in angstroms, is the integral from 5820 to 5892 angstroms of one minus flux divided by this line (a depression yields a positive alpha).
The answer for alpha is 5.2 angstroms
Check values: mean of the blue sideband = 9.99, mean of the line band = 9.27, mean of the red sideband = 10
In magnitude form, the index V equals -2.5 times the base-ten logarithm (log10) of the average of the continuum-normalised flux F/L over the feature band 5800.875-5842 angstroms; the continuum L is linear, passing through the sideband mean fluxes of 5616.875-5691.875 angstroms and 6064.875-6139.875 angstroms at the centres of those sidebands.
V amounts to -0.04 mag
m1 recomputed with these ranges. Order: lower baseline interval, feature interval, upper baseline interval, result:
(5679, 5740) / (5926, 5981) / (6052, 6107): 0.01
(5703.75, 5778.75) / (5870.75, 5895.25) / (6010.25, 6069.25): 0.29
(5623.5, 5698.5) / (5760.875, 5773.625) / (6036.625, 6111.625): -0.08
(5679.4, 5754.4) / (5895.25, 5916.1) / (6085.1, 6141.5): 0.09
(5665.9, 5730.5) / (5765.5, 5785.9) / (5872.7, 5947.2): -0.08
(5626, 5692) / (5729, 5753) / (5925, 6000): 0.02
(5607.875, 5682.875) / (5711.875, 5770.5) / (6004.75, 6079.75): -0.02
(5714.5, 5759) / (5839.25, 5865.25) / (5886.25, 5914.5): -0.21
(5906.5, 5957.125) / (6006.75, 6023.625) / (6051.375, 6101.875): 0.05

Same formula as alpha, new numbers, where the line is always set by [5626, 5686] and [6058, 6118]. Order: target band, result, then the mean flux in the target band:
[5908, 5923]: 0.48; 9.56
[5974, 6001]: -0.32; 10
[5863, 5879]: 0.62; 9.47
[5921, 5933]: 0.86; 9.17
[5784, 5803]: -0.64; 10.1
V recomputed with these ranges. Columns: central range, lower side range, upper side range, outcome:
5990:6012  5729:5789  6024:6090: 0.019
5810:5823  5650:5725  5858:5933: -0.122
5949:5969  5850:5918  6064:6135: -0.103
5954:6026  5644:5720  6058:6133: -0.006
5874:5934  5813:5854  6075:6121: 0.195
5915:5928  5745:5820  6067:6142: 0.079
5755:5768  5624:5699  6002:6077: -0.085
